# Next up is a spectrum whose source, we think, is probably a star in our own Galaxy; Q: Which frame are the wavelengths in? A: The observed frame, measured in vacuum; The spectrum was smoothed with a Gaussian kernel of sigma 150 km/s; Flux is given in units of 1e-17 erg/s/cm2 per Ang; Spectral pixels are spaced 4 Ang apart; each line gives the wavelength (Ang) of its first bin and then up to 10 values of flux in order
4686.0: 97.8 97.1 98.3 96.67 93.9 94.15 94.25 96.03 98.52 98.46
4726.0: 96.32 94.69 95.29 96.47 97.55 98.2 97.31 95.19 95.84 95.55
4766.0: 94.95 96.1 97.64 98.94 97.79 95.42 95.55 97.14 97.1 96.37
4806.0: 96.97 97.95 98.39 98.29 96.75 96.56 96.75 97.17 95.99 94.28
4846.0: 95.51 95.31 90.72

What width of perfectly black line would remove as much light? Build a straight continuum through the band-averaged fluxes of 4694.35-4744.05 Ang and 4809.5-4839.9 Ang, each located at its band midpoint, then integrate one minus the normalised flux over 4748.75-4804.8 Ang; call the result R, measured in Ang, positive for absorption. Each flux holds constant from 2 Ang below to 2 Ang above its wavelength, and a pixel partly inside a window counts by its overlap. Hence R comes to 0.1 Ang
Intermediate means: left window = 96.1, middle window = 96.5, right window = 97.2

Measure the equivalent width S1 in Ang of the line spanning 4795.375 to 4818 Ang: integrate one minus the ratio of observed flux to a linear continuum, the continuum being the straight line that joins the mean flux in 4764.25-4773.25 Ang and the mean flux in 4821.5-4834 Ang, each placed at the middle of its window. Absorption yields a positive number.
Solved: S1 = -0.2 Ang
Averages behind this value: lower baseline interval 95.8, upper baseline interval 96.8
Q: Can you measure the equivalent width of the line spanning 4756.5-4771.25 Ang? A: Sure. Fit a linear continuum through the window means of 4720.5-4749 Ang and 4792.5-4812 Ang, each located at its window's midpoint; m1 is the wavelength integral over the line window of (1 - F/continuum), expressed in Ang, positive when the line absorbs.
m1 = 0.2 Ang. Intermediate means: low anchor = 96.7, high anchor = 97.1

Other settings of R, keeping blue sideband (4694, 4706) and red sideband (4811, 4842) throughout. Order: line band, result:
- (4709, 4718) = 0.0 Ang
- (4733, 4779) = -0.2 Ang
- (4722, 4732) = 0.0 Ang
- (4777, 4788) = -0.1 Ang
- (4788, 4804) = 0.0 Ang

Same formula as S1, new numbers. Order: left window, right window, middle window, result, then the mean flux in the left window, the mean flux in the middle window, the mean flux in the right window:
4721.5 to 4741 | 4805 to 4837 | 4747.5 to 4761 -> 0.0 Ang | 96.1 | 96.1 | 97.3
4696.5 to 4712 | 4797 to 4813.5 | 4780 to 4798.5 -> 0.0 Ang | 94.7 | 96.6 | 97.2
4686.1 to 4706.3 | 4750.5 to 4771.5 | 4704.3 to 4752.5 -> -0.2 Ang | 96.3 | 96.4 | 95.6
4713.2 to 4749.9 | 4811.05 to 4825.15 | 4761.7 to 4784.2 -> 0.1 Ang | 96.9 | 96.9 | 97.7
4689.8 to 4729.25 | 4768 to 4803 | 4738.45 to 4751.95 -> -0.1 Ang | 96.3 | 97.5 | 96.9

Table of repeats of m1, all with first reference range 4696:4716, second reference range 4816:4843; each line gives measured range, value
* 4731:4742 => -0.1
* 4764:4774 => 0.0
